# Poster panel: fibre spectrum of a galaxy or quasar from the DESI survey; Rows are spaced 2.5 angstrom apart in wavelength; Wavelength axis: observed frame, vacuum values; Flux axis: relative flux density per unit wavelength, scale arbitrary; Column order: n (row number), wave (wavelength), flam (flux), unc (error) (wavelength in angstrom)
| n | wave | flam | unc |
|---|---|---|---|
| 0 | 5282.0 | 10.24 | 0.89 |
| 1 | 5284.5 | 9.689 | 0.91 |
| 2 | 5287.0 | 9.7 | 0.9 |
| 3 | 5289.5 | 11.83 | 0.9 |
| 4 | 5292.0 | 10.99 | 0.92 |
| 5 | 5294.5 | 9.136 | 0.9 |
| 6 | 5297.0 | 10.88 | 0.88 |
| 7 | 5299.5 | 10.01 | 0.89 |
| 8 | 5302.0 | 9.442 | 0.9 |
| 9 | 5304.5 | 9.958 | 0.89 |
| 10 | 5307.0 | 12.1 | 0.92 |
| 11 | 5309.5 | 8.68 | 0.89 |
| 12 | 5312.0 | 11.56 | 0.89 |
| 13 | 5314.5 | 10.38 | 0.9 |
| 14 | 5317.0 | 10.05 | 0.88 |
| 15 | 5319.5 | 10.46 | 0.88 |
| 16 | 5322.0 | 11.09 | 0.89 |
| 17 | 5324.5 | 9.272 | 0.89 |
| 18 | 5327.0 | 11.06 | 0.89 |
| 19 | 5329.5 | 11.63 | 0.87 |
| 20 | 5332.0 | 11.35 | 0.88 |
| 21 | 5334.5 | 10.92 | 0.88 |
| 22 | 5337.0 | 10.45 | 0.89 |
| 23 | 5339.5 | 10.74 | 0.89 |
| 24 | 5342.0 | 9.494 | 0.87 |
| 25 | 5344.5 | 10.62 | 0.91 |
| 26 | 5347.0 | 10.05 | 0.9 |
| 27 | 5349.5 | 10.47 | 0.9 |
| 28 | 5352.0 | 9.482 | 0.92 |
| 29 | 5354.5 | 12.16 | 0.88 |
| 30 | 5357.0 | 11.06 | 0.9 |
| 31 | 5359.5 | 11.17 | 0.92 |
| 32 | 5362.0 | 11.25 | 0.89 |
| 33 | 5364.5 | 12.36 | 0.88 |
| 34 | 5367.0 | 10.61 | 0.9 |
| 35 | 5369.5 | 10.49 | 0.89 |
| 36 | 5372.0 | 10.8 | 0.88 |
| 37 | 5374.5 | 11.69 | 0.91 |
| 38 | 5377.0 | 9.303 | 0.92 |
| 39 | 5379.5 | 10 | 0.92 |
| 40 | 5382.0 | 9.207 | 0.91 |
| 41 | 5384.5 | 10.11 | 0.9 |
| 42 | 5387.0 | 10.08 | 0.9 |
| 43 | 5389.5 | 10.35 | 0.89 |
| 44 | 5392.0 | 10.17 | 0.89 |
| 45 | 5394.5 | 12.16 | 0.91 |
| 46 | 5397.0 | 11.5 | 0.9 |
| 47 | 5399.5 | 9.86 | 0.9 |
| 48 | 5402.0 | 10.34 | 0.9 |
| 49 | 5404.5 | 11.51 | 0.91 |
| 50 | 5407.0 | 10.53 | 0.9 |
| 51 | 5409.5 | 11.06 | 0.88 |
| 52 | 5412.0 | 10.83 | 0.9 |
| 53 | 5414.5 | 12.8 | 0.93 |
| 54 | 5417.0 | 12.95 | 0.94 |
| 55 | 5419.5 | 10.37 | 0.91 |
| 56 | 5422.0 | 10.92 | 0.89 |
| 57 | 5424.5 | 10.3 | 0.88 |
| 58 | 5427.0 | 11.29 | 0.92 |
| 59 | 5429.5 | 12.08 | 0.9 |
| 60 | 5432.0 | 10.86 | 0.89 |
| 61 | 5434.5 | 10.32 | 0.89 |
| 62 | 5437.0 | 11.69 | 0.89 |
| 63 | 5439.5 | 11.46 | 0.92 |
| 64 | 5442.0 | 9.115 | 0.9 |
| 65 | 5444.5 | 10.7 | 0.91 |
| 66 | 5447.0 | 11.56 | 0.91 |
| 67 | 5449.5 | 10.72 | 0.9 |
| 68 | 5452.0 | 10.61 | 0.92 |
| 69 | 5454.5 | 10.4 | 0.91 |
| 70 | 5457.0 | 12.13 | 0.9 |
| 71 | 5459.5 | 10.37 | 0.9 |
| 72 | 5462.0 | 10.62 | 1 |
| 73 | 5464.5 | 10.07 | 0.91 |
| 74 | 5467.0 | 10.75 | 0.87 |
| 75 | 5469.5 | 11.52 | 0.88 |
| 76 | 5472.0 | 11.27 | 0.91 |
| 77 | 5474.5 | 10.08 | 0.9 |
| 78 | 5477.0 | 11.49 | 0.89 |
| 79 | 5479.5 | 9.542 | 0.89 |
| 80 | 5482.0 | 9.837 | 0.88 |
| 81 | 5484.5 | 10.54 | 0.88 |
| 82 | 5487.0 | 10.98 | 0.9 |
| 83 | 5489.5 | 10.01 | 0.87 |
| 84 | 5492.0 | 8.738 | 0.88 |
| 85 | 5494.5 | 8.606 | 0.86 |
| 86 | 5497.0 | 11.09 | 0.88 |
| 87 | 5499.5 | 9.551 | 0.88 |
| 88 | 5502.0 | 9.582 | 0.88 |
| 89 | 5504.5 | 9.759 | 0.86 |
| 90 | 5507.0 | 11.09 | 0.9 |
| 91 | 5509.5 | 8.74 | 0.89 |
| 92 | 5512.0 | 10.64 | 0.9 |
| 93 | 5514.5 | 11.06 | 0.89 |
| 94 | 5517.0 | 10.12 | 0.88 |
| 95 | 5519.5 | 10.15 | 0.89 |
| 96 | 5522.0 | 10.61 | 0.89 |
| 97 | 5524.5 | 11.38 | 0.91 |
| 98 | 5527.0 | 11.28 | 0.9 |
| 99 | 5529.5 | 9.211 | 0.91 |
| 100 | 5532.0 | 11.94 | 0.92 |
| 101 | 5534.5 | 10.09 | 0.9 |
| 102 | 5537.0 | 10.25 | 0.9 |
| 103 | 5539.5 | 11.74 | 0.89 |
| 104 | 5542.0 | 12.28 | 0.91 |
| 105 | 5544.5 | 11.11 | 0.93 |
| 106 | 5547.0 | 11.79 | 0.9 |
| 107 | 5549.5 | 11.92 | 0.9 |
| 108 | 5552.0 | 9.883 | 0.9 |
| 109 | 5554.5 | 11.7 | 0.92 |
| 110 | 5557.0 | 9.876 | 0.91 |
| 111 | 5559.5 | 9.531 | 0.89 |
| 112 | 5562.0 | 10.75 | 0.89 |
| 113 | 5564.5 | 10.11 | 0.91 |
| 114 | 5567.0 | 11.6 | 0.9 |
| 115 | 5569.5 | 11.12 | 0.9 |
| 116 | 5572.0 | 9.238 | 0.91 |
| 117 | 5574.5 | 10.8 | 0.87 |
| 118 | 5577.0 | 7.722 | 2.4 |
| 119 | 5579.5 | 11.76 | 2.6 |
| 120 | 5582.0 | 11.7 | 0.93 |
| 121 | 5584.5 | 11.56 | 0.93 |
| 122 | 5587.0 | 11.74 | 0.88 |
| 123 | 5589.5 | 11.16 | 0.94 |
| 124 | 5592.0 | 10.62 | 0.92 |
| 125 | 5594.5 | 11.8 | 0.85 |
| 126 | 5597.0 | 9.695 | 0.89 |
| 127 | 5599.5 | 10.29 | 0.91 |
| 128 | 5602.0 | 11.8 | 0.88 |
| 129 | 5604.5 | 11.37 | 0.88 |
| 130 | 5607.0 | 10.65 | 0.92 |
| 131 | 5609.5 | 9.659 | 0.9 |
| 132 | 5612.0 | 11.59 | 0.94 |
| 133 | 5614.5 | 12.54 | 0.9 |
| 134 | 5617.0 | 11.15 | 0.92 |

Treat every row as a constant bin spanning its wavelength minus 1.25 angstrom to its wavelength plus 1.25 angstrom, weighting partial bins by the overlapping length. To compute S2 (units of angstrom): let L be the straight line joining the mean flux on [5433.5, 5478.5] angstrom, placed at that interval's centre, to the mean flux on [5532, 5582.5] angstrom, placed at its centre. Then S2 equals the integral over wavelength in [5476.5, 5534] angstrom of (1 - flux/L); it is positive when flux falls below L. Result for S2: 2.9 angstrom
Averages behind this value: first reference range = 10.8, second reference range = 10.8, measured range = 10.2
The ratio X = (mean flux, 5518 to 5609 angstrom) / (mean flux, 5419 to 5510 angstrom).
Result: 1.03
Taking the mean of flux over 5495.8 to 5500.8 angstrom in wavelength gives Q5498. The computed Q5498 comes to 10.3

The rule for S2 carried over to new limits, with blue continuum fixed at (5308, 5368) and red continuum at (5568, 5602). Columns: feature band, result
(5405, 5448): -1.61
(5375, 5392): 1.20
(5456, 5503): 1.64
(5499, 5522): 1.31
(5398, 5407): 0.10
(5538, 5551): -1.16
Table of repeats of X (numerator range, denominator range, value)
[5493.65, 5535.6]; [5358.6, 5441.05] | 0.94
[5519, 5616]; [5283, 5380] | 1.03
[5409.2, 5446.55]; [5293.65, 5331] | 1.07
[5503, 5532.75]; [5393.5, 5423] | 0.93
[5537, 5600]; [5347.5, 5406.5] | 1.02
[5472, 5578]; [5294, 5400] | 0.99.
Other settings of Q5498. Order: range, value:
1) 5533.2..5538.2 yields 10.2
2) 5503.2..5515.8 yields 10.3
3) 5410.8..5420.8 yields 11.7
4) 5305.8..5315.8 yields 10.7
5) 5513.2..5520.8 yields 10.4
